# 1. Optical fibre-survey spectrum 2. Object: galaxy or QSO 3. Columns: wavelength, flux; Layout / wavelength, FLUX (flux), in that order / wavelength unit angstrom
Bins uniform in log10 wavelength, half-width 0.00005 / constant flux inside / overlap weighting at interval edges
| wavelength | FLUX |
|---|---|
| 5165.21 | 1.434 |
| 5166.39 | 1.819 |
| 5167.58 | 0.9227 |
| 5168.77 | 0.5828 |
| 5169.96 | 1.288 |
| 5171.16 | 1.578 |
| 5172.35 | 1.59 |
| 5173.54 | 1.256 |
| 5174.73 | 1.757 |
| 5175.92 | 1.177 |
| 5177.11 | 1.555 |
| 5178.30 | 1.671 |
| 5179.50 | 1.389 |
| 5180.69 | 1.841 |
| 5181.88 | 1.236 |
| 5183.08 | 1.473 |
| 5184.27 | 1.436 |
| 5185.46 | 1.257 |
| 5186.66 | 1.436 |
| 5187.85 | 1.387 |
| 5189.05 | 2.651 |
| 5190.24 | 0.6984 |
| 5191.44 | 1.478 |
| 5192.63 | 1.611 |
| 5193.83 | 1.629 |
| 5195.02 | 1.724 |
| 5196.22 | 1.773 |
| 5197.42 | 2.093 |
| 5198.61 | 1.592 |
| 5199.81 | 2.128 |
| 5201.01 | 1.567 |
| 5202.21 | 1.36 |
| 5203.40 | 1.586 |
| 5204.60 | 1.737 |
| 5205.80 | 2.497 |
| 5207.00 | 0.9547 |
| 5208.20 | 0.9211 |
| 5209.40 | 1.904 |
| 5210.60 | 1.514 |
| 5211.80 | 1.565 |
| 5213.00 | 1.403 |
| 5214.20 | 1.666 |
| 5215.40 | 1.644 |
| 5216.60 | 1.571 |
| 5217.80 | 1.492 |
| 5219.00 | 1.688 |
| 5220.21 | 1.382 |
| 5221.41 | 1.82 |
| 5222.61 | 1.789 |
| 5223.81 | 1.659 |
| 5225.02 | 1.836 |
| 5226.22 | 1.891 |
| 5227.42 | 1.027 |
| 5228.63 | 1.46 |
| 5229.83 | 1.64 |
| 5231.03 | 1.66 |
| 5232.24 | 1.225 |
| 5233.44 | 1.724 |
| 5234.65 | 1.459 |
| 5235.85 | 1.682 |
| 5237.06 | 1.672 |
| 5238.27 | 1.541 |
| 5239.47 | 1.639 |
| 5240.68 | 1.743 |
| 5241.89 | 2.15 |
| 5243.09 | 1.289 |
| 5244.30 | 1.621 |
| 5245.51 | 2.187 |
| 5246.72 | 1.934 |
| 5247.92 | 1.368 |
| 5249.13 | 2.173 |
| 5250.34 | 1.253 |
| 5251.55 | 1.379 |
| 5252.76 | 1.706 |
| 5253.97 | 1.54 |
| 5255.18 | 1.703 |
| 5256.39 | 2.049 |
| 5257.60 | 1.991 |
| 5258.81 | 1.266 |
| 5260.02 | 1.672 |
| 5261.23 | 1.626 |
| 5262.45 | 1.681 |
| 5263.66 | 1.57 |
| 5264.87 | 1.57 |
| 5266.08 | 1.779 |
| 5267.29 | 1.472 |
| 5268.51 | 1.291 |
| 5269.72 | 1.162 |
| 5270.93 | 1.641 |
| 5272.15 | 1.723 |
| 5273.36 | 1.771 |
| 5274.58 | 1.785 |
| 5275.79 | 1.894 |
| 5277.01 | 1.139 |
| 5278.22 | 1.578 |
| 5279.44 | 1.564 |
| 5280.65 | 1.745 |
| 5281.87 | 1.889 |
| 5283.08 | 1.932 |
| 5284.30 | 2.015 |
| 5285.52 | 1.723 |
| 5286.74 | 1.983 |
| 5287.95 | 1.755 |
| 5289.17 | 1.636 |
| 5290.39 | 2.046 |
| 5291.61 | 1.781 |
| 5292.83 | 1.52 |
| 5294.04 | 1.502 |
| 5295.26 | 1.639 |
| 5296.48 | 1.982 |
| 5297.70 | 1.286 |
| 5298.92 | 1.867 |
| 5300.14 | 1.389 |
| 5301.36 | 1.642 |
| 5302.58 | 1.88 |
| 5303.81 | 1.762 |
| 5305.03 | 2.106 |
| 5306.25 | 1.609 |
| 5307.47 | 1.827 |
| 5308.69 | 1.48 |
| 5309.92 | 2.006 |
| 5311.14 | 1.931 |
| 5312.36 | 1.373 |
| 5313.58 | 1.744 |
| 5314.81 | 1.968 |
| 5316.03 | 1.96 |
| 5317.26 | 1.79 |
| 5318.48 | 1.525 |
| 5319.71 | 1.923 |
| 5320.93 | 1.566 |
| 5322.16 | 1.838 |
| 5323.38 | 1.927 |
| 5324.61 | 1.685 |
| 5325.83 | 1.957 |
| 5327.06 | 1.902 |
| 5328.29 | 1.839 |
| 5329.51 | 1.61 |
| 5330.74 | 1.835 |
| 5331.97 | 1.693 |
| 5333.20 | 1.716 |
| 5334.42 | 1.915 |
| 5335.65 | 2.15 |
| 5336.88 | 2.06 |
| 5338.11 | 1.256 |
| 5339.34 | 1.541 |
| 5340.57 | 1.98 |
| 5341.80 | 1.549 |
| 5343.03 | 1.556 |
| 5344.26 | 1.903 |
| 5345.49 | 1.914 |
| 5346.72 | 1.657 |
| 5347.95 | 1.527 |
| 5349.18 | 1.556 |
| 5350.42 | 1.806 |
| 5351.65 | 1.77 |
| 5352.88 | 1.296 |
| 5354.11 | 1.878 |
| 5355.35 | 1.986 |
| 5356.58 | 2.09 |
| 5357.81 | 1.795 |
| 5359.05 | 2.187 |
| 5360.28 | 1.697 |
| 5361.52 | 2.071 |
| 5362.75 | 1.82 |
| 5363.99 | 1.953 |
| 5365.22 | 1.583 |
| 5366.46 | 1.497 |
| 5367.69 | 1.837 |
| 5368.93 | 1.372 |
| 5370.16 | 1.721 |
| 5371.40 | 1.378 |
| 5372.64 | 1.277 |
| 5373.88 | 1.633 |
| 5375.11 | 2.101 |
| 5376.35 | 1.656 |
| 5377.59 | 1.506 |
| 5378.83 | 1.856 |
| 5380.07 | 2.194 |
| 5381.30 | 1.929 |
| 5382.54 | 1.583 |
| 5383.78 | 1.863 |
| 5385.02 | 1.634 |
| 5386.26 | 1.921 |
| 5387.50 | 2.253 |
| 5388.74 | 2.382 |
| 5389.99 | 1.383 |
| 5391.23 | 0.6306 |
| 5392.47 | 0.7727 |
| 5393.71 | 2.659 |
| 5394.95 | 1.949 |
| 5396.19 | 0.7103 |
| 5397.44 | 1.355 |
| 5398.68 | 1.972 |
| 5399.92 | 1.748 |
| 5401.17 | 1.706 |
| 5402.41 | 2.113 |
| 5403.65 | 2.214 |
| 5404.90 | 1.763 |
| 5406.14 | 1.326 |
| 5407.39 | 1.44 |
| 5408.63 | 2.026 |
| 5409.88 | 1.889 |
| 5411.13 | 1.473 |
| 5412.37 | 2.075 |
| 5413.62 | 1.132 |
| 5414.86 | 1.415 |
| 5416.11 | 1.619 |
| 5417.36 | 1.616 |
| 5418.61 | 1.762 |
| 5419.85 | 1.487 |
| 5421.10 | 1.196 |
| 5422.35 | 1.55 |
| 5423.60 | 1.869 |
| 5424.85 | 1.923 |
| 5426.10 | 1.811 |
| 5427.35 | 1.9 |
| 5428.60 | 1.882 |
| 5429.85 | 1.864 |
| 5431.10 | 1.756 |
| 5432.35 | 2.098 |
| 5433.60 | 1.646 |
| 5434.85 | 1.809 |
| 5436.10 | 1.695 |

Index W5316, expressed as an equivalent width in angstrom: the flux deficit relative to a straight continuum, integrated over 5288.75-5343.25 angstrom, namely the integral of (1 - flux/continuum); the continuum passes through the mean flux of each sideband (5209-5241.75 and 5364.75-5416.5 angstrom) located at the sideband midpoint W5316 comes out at -3.4 angstrom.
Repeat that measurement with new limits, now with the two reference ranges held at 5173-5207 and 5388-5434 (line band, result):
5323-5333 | -0.9 angstrom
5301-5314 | -1.0 angstrom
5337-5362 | -1.5 angstrom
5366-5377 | 0.4 angstrom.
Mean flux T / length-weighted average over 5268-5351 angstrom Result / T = 1.73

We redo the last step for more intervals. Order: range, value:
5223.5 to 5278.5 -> 1.63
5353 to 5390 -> 1.8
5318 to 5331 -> 1.78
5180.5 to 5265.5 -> 1.62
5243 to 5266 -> 1.67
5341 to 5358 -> 1.74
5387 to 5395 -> 1.69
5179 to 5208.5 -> 1.59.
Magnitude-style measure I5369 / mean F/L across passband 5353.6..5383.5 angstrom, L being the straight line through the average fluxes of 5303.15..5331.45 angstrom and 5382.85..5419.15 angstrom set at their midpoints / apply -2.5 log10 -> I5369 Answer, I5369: -0.03 mag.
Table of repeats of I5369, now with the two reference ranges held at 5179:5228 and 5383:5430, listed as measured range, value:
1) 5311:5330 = -0.08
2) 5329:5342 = -0.07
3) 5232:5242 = -0.02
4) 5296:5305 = -0.04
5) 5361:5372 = -0.01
